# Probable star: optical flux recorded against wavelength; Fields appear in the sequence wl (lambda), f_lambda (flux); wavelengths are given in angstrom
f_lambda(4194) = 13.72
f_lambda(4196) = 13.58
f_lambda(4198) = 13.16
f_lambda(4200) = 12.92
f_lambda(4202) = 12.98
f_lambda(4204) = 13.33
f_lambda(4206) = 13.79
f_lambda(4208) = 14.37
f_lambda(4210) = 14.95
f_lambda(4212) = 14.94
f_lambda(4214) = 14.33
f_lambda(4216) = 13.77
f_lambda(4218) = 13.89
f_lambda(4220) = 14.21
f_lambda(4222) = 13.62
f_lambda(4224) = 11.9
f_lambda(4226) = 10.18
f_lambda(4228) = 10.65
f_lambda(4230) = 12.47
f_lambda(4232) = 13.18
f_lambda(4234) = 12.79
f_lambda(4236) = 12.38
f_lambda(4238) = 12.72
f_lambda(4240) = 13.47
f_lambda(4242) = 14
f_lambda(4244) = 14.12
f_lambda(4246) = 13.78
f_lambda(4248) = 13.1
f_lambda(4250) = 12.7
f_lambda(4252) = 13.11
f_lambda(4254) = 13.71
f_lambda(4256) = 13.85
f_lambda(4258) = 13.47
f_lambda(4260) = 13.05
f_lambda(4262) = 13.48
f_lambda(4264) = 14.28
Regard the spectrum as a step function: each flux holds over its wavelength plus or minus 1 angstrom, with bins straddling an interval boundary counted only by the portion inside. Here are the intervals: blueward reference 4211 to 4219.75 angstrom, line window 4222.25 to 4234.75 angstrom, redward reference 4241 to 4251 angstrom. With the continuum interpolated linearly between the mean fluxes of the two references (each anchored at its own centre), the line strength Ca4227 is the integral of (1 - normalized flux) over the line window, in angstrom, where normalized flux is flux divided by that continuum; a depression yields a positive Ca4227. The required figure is 1.8 angstrom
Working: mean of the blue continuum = 14.2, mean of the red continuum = 13.5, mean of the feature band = 11.9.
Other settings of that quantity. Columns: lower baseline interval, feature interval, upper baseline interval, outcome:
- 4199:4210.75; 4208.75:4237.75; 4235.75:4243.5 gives 0.8 angstrom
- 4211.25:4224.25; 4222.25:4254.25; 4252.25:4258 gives 2.3 angstrom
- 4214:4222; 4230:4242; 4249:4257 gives 0.6 angstrom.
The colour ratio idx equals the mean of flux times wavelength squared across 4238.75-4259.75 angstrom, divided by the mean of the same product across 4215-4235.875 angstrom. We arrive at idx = 1.08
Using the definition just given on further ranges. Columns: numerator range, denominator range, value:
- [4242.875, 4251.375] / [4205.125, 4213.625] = 0.94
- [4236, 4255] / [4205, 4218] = 0.95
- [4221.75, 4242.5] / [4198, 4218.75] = 0.90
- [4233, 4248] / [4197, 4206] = 1.03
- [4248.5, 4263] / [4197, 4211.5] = 1.00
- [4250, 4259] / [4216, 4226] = 1.04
